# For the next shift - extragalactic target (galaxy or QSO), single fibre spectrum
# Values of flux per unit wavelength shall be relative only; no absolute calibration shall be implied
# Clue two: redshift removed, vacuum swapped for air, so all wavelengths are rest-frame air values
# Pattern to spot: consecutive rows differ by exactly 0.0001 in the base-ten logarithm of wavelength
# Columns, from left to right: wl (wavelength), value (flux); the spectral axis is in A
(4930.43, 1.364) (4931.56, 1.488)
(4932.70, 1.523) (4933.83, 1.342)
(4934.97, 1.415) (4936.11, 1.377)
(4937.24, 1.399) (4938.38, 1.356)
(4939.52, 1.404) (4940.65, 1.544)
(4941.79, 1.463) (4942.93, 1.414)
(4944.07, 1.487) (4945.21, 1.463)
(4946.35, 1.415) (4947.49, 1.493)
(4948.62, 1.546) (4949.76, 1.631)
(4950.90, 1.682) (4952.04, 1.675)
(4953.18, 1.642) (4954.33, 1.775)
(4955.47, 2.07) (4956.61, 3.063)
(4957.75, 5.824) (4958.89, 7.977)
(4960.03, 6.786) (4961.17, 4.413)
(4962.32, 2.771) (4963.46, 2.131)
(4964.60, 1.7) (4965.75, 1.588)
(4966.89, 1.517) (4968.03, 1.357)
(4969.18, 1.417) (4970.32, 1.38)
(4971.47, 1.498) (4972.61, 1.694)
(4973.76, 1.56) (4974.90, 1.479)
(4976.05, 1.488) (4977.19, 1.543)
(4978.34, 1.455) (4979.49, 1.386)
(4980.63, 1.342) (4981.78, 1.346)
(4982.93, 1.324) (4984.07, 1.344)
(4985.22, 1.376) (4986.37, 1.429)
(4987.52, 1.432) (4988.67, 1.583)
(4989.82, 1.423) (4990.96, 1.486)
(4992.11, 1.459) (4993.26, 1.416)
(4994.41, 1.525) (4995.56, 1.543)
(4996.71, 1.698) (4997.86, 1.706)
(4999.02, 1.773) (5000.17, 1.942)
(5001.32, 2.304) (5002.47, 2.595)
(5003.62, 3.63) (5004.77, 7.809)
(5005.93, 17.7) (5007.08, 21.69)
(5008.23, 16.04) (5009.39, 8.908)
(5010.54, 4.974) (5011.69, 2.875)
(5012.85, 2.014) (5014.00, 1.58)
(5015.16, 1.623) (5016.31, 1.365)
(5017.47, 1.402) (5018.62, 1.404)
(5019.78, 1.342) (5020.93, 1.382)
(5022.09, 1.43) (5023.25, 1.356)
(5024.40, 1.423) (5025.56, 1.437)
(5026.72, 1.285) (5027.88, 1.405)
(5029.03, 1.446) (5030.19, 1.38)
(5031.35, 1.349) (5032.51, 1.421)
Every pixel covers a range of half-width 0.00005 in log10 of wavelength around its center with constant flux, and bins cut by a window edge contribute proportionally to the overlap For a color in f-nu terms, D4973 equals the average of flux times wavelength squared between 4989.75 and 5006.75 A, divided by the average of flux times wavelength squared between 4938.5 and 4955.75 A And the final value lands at 2.39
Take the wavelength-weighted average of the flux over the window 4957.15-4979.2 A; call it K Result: 2.59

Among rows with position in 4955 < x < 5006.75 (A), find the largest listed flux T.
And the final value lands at 17.7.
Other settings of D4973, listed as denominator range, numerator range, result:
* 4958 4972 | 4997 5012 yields 2.49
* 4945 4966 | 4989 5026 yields 1.38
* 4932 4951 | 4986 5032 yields 2.35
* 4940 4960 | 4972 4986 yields 0.60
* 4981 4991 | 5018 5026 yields 1.00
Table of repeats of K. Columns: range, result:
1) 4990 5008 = 4.84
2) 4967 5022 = 3.04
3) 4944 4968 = 2.65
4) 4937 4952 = 1.49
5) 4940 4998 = 1.96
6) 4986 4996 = 1.48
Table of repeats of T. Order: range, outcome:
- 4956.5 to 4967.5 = 7.977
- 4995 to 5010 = 21.69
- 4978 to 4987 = 1.455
